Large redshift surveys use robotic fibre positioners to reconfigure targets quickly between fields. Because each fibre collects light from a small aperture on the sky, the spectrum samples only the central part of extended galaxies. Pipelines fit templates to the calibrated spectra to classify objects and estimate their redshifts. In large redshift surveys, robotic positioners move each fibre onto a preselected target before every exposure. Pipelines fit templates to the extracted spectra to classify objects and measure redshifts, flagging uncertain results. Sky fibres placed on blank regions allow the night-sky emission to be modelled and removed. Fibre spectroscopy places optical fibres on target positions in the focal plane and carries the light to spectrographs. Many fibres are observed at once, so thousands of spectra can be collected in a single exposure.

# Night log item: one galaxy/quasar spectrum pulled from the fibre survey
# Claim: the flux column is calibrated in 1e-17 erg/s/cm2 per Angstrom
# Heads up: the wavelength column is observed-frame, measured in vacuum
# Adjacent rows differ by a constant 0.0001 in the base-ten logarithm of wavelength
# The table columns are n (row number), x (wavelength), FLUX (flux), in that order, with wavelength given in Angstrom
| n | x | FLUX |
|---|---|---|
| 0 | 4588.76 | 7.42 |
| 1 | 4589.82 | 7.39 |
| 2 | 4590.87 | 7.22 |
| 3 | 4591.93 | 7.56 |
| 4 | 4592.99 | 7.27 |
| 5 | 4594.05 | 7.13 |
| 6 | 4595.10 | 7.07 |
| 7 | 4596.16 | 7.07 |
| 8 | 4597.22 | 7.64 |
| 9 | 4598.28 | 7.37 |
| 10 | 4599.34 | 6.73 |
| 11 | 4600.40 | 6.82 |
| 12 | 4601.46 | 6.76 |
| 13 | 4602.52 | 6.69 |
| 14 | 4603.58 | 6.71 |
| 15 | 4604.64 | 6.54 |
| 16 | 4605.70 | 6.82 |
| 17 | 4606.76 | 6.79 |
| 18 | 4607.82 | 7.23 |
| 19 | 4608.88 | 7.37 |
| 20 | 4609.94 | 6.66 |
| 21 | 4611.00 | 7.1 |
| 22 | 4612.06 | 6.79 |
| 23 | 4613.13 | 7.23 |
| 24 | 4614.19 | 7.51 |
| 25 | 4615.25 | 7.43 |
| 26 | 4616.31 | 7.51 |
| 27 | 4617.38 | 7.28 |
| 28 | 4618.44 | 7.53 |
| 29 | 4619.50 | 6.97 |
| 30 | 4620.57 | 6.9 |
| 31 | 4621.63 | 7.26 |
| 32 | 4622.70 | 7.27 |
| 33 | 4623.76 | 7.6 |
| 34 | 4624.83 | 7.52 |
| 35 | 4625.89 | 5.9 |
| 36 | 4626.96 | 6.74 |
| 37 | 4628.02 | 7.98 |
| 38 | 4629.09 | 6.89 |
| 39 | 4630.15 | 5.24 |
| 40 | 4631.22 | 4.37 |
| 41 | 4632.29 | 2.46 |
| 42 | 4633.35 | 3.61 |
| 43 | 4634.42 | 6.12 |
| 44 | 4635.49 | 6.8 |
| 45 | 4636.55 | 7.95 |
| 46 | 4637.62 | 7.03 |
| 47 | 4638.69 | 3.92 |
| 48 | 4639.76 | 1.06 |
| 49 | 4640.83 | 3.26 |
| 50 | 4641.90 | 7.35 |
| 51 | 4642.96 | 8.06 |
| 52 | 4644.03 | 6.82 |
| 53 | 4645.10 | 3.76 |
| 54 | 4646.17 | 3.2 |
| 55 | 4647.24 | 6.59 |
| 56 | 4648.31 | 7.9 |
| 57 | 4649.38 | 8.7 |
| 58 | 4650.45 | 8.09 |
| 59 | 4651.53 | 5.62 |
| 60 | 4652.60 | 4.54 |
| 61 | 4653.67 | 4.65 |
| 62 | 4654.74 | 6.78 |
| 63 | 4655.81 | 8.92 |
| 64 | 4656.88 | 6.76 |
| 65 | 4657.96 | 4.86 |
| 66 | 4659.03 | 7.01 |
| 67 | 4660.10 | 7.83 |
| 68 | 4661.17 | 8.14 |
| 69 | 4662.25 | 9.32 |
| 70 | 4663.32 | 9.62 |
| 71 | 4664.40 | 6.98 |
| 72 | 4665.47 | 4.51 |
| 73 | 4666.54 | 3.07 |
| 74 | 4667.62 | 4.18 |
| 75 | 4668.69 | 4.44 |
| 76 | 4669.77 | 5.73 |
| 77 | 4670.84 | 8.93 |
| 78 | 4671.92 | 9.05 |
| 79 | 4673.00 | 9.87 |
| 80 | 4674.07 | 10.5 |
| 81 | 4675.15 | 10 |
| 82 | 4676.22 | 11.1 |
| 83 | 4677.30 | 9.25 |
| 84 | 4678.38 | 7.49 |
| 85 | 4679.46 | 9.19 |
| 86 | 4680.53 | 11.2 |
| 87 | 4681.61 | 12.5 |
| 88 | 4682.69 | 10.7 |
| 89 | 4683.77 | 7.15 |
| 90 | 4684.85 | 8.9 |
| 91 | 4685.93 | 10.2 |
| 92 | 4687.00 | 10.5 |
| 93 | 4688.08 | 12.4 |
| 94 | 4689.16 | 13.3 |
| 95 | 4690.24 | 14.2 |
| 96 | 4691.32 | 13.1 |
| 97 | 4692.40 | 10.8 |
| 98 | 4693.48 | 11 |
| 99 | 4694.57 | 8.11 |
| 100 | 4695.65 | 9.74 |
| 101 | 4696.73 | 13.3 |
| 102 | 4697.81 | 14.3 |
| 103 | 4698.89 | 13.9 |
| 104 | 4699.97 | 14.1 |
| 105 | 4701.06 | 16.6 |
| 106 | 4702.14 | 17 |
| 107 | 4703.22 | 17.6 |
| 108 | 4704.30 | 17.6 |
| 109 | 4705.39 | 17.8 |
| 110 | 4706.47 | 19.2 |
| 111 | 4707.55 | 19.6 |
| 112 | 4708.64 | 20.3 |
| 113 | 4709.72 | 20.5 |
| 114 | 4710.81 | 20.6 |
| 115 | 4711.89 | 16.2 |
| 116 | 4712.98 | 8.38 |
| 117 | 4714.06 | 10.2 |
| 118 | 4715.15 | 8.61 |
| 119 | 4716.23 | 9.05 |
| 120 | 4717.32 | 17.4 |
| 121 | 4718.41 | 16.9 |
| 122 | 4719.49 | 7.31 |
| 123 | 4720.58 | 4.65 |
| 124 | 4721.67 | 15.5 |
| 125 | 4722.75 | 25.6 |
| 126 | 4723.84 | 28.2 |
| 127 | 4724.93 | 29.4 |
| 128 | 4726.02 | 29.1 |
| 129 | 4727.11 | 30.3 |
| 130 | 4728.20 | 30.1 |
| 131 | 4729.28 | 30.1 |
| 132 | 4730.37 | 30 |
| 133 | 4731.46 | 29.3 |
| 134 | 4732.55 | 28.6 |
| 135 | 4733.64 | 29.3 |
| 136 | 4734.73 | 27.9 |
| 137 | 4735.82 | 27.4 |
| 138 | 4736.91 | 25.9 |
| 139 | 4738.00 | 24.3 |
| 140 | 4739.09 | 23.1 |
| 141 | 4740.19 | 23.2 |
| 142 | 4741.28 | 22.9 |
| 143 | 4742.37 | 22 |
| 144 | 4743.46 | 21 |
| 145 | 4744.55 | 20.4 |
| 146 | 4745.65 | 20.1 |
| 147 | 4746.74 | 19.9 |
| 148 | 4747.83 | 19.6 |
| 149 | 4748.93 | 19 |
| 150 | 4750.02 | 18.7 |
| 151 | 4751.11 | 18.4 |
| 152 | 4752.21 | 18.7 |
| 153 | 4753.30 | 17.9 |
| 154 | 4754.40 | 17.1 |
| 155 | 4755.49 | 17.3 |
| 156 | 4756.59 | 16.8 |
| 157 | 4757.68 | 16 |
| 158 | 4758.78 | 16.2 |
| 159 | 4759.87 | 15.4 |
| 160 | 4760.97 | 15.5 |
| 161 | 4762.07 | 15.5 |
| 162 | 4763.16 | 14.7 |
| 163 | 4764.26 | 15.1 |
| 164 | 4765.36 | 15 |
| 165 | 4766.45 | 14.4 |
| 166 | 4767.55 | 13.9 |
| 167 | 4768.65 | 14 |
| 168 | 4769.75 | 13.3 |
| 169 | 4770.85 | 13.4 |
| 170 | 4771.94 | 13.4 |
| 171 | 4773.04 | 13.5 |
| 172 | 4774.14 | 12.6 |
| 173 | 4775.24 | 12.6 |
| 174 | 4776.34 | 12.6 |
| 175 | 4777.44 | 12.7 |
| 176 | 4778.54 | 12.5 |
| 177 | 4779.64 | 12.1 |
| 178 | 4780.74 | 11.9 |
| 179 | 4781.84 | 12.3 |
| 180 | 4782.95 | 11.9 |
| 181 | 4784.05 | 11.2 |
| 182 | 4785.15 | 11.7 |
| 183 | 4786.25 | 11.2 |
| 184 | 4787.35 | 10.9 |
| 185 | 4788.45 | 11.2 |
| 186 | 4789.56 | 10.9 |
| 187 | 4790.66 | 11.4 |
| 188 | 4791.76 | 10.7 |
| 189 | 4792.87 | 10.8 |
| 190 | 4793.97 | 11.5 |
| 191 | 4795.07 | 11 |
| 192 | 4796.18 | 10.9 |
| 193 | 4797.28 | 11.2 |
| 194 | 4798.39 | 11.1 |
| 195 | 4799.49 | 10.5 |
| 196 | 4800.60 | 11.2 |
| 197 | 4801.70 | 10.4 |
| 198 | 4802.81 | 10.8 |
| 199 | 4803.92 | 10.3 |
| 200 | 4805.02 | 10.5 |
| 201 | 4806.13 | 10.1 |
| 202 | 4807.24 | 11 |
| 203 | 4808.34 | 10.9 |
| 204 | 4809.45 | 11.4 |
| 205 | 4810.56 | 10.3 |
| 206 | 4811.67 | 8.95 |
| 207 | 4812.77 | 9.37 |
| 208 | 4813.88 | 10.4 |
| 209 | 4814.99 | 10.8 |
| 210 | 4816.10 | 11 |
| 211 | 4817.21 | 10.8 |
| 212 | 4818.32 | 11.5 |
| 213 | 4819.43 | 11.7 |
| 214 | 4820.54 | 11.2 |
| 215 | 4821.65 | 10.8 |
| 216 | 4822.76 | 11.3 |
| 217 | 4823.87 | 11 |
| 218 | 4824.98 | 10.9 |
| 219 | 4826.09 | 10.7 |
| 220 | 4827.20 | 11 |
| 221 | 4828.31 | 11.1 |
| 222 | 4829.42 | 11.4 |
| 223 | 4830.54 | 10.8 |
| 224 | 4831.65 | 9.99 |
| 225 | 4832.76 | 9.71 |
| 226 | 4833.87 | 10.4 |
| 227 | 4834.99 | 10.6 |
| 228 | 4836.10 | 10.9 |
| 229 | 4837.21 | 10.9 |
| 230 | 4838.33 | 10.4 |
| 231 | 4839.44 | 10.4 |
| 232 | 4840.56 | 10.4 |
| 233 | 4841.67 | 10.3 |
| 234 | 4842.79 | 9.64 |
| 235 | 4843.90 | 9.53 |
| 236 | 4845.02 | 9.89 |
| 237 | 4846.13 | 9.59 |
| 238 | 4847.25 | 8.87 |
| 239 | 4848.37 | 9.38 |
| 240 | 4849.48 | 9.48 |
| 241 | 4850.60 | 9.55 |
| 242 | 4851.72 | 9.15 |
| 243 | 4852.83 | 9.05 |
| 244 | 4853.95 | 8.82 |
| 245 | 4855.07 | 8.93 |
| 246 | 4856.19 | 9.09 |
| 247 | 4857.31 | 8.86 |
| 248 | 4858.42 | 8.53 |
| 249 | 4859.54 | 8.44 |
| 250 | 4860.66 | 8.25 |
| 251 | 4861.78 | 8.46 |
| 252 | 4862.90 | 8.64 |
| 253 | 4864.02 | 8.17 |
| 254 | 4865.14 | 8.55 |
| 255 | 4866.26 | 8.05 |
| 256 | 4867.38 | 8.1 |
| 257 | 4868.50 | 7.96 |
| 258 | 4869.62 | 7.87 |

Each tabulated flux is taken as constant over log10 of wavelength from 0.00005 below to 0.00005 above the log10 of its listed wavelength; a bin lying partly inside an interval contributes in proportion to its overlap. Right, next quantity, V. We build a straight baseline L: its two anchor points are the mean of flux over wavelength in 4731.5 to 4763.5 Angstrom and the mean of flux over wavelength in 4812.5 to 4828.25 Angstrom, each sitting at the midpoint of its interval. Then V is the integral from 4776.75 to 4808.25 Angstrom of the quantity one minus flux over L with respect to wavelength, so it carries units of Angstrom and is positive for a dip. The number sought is 7.3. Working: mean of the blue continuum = 20.6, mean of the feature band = 11.2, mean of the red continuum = 10.9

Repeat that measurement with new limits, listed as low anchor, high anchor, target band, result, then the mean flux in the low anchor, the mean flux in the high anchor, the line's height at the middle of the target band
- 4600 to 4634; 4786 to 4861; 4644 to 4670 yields 3.7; 6.67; 10.4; 7.38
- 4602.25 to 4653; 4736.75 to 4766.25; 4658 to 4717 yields 5.8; 6.39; 18.7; 12.4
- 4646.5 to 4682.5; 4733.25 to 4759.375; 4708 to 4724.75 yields 0.5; 7.68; 20.9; 16.1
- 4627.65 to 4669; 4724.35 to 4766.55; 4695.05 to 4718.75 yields 0.1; 6.01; 21.8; 15.5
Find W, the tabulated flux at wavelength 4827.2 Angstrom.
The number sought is 11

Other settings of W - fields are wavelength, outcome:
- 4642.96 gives 8.06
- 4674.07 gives 10.5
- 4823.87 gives 11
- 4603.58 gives 6.71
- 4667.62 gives 4.18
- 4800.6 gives 11.2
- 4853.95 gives 8.82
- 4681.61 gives 12.5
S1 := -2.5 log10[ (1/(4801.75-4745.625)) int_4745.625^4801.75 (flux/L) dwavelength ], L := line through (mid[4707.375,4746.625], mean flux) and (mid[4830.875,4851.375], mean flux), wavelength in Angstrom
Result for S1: 0.22 mag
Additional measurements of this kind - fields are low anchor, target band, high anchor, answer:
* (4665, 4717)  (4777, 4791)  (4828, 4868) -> -0.12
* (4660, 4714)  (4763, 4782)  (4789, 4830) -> -0.20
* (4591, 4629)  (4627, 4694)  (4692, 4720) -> 0.42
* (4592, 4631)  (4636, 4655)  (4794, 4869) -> 0.27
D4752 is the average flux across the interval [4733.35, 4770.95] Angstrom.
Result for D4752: 18.9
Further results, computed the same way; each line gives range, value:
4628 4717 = 9.5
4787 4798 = 11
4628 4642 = 5.12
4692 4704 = 13.4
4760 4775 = 14.2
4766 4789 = 12.5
